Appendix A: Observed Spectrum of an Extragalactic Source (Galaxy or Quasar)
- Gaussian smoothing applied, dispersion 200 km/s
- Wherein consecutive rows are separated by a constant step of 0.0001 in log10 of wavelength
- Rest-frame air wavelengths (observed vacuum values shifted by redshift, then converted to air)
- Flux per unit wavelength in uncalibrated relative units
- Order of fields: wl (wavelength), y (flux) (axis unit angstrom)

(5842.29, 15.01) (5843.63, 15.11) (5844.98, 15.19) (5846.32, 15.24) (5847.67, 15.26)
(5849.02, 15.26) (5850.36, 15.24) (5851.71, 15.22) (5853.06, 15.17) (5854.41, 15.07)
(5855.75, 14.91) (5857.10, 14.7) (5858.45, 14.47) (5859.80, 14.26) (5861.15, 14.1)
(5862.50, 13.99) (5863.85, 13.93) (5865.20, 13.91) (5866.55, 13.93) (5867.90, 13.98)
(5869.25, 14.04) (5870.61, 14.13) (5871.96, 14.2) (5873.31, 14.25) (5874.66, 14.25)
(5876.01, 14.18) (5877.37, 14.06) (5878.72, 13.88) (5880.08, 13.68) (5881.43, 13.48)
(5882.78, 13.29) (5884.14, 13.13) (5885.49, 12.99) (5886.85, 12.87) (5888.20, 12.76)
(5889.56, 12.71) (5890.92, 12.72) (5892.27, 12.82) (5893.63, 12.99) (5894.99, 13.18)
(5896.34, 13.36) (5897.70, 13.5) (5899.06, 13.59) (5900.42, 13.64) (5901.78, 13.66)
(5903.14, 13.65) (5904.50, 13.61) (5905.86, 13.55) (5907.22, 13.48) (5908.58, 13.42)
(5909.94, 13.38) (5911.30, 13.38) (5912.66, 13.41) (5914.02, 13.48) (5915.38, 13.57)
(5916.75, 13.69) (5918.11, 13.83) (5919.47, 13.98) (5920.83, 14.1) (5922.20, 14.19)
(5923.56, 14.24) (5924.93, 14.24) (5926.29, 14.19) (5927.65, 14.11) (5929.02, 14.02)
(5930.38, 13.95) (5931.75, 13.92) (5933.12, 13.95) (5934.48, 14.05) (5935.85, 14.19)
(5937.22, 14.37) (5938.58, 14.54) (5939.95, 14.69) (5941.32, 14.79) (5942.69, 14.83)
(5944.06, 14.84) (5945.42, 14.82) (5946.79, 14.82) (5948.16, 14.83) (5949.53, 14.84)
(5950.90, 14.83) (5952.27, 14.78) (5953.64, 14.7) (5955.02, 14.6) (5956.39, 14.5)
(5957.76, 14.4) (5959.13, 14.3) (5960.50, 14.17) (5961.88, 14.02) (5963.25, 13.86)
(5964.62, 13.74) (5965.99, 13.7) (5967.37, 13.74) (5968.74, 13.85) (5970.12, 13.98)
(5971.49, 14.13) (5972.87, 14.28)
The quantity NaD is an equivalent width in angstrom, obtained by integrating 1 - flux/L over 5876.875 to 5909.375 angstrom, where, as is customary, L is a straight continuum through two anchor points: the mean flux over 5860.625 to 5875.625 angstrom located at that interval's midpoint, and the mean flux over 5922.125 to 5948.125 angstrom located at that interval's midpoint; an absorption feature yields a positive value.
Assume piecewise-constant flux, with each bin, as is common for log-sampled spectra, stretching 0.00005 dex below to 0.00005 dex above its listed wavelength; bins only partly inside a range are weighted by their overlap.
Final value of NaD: 2.0 angstrom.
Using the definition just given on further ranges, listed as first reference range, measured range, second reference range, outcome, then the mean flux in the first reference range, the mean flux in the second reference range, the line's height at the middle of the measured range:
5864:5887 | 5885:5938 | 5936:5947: 2.5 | 13.8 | 14.7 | 14.3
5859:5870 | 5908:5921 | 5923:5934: 0.4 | 14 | 14.1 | 14.1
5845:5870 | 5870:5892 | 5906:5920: 1.0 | 14.6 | 13.6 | 14.2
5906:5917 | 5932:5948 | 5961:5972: -1.0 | 13.5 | 13.9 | 13.7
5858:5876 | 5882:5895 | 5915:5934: 1.0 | 14.1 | 14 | 14.1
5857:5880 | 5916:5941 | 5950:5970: 0.1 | 14.1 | 14.2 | 14.2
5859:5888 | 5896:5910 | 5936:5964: 0.6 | 13.8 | 14.6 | 14.1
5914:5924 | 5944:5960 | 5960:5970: -0.9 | 13.9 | 13.9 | 13.9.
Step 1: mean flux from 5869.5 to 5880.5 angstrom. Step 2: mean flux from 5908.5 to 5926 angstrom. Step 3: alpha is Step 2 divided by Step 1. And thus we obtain 1.0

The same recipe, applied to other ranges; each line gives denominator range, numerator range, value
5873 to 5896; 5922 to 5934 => 1.06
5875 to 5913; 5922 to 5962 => 1.08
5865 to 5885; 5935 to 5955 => 1.06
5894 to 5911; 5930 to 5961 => 1.08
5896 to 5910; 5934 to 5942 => 1.07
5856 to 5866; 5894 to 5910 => 0.95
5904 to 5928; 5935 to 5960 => 1.06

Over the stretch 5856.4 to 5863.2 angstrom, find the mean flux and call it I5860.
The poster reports 14.3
